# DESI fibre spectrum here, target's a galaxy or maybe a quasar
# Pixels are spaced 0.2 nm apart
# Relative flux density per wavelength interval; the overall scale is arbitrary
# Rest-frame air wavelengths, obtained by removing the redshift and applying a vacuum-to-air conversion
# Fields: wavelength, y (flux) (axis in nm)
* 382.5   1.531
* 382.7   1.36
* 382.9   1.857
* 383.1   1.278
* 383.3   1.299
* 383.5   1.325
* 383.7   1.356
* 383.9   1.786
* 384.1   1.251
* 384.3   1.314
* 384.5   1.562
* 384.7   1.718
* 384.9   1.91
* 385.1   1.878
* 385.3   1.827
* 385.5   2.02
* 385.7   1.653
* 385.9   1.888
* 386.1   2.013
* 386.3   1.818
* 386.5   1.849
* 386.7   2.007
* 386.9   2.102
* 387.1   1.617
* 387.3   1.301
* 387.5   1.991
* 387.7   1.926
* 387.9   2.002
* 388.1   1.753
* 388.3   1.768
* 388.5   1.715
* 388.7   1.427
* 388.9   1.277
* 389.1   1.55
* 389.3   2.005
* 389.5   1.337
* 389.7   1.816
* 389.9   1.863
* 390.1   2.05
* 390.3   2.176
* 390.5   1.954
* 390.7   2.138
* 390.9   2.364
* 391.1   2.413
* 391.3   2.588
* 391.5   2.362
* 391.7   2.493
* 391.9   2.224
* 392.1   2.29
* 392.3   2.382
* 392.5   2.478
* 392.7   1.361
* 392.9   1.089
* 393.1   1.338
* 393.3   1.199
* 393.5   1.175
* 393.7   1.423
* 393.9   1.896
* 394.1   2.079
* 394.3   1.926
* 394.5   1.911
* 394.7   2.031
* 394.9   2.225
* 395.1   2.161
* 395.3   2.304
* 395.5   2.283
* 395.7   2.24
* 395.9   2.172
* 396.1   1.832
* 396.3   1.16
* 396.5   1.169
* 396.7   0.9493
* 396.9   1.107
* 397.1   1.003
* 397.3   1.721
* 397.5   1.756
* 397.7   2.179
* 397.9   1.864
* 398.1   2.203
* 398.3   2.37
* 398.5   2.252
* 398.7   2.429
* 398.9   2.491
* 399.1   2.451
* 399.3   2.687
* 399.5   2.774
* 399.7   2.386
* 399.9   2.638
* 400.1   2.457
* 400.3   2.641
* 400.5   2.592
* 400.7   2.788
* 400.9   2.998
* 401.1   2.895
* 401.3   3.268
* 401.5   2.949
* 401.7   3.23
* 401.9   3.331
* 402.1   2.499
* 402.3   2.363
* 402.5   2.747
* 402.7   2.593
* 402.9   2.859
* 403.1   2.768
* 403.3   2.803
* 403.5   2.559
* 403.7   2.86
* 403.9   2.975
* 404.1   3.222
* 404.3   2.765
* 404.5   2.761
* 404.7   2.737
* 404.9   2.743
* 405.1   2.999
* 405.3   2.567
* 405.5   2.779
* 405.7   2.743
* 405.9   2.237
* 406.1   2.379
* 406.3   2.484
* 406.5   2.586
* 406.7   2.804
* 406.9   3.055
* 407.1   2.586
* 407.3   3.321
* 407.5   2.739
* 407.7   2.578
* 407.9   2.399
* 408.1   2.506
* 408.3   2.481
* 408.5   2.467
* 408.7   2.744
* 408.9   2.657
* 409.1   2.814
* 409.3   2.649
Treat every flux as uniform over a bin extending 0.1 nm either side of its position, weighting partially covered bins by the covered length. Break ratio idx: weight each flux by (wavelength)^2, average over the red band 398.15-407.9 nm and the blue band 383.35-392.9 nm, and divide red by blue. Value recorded 1.57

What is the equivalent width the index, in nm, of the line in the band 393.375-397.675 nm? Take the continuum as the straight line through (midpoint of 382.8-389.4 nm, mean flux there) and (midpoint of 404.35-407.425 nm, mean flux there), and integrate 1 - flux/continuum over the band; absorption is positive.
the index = 0.86 nm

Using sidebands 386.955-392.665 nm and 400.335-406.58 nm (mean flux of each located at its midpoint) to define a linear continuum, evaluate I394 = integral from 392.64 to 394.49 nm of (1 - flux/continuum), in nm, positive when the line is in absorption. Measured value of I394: 0.57 nm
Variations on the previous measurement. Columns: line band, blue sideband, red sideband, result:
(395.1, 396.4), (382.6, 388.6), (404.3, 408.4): 0.10 nm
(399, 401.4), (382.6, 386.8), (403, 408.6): -0.28 nm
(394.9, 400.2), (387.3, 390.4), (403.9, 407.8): 0.54 nm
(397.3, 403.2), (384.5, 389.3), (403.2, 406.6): -0.25 nm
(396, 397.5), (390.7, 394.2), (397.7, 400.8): 0.64 nm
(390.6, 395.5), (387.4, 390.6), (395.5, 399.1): -0.49 nm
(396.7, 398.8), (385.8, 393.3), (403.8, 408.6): 0.42 nm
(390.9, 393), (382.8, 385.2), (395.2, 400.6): -0.38 nm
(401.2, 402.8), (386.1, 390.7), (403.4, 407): -0.20 nm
